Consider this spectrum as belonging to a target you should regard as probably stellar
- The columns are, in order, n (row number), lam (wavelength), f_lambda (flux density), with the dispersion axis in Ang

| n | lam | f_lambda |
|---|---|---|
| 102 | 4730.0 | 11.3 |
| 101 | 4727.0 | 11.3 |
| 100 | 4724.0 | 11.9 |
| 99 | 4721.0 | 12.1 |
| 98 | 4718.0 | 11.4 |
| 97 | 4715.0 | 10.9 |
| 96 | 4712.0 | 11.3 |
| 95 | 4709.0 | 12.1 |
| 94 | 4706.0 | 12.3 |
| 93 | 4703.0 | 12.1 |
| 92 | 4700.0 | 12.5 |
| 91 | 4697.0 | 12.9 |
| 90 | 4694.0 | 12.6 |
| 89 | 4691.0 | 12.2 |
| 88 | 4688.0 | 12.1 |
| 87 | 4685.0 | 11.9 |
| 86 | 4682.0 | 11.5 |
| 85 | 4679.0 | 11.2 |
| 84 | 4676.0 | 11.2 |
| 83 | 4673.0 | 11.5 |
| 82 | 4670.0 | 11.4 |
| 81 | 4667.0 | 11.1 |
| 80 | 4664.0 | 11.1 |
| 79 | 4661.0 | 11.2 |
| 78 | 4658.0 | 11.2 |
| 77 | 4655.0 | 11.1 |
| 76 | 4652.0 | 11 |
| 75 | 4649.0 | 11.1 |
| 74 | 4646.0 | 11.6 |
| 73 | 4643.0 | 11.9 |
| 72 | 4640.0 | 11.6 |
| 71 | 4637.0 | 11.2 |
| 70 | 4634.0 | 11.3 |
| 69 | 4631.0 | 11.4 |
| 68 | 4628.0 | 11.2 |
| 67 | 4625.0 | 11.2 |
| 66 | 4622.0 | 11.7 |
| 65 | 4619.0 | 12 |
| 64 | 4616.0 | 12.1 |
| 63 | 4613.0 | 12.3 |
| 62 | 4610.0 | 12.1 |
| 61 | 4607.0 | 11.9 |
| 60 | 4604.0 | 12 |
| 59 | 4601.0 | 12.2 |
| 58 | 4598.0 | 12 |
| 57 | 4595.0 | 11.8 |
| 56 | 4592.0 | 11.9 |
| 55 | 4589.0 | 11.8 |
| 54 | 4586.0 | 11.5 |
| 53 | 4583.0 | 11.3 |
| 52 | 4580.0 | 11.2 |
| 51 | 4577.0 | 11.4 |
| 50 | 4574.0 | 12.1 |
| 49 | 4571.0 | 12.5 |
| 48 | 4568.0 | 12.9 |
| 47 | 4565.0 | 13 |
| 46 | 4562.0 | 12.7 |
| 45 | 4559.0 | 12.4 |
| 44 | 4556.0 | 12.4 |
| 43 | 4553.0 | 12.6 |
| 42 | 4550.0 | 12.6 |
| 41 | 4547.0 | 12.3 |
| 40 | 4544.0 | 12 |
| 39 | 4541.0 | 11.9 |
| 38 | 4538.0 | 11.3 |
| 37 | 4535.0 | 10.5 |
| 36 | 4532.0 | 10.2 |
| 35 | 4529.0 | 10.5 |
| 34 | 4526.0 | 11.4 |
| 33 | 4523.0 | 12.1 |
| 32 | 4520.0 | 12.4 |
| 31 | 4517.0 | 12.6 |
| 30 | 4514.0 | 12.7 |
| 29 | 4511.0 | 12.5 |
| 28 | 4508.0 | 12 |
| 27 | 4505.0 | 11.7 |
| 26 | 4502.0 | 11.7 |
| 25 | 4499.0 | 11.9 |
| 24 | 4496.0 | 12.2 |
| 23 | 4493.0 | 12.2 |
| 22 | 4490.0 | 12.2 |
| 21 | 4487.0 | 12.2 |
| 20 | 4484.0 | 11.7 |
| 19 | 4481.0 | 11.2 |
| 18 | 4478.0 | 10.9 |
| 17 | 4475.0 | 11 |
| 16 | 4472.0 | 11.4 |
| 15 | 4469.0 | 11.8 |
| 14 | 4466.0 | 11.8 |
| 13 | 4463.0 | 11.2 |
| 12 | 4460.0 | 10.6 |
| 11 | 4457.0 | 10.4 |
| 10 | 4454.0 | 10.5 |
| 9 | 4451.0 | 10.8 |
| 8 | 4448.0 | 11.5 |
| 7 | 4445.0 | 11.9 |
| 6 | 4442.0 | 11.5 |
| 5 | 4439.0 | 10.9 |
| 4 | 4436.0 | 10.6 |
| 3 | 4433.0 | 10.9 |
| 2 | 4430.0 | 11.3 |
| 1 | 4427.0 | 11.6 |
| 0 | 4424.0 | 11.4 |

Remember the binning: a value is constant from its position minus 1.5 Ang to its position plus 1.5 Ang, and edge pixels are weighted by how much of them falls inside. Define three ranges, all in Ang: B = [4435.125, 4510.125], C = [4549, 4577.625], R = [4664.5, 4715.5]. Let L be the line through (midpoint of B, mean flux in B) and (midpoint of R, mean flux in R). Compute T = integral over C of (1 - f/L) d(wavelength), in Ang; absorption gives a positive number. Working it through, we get -2.2 Ang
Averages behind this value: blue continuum 11.4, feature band 12.5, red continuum 11.8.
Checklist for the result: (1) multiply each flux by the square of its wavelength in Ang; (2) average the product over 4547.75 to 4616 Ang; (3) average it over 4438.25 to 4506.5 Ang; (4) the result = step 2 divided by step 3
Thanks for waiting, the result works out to 1.1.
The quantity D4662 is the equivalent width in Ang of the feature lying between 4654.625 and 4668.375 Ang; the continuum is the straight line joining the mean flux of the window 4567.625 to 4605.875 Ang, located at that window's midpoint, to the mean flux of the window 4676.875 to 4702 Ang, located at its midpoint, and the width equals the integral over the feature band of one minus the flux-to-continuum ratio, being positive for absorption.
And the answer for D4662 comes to 1.0 Ang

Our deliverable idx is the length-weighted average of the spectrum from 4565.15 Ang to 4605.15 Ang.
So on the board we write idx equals 11.9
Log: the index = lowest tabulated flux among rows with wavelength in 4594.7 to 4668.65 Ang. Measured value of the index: 11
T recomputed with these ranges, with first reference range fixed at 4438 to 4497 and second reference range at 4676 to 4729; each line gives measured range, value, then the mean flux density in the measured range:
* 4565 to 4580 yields -0.77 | 12.2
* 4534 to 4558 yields -0.90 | 12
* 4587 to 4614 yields -0.74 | 12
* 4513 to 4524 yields -0.92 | 12.5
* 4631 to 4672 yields 1.64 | 11.3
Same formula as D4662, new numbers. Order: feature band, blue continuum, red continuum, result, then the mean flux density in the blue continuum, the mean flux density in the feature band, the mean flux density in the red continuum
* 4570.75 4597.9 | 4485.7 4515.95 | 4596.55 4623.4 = 0.8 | 12.1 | 11.7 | 12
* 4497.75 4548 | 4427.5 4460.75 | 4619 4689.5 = -2.6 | 11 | 11.7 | 11.4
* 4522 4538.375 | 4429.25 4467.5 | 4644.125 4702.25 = 0.5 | 11.1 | 10.9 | 11.6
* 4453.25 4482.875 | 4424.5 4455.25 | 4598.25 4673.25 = 0.3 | 11.2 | 11.1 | 11.5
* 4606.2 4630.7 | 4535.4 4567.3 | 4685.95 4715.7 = 0.8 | 12.3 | 11.8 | 12.1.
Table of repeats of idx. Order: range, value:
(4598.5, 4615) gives 12.1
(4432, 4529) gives 11.6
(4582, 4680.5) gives 11.5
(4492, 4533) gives 11.9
